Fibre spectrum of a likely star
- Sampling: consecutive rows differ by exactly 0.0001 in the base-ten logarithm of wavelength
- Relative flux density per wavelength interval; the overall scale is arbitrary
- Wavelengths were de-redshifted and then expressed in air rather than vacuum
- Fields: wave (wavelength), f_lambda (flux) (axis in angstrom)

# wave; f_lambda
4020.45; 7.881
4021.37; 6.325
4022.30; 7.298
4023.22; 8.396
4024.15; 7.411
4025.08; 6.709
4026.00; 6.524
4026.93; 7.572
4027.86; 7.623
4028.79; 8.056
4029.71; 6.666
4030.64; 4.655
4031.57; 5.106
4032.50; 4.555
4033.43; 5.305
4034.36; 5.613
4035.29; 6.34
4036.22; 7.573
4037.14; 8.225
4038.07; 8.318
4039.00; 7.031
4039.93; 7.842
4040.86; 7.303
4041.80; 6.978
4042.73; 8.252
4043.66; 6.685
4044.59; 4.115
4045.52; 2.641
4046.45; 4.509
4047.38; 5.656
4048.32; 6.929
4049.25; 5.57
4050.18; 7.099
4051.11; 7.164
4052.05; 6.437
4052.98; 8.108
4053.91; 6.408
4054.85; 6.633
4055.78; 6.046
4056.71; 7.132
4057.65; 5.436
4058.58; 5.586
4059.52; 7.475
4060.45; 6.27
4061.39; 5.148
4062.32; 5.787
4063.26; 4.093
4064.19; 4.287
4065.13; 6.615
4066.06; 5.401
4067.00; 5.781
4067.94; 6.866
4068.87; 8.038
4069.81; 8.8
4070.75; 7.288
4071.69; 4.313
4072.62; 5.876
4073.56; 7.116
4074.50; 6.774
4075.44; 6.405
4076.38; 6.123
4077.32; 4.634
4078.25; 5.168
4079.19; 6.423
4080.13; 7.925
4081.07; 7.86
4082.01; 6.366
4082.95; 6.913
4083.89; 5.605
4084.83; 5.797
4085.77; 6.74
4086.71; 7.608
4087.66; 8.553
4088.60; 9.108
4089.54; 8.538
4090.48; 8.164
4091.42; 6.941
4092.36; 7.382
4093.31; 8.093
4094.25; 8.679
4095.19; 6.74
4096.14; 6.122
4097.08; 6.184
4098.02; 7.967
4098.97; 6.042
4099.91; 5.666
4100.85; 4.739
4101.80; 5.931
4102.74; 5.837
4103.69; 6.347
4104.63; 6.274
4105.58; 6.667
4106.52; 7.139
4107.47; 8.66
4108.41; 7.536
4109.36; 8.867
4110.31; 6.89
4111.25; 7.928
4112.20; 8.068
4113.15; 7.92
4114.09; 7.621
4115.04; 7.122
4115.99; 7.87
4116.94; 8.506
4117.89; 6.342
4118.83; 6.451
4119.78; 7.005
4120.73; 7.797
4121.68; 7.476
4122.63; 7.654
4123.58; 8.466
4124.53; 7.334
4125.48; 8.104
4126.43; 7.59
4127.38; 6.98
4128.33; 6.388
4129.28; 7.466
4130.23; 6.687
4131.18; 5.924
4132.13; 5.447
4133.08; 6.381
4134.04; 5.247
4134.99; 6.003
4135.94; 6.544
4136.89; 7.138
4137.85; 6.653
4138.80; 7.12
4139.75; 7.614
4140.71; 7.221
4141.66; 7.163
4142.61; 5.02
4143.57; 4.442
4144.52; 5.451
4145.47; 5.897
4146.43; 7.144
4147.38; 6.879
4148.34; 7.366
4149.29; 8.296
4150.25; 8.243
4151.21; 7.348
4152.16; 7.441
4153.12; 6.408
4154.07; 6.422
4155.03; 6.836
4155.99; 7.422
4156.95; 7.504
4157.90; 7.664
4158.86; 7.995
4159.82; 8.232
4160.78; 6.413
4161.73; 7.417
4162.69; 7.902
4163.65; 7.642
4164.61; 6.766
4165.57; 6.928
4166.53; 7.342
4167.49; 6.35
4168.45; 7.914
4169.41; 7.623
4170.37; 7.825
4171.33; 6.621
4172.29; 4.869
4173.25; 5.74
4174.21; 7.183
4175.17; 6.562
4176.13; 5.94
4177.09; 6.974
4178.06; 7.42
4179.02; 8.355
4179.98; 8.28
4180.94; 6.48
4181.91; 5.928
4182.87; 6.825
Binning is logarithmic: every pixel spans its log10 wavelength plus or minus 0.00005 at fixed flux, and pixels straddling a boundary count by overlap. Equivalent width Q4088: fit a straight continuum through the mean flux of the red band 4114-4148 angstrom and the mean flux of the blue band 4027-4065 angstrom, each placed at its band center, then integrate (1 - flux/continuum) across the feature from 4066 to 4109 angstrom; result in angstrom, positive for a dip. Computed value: -1.8 angstrom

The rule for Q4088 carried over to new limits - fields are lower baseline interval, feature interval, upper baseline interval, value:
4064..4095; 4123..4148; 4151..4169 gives 1.8 angstrom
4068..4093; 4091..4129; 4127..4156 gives -2.1 angstrom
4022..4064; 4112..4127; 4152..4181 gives -1.6 angstrom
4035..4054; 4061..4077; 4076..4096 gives 1.8 angstrom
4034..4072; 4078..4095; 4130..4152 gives -2.3 angstrom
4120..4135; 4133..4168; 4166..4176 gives -0.3 angstrom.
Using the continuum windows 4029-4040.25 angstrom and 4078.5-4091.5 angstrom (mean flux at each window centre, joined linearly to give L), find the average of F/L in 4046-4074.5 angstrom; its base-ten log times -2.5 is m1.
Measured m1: 0.10 mag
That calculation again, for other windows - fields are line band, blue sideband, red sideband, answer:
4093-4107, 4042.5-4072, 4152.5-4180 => -0.01 mag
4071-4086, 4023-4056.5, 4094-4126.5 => 0.10 mag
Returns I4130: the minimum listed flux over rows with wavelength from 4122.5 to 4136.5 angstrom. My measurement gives 5.247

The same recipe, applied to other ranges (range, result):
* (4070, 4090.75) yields 4.313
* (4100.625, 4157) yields 4.442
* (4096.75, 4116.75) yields 4.739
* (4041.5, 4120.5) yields 2.641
